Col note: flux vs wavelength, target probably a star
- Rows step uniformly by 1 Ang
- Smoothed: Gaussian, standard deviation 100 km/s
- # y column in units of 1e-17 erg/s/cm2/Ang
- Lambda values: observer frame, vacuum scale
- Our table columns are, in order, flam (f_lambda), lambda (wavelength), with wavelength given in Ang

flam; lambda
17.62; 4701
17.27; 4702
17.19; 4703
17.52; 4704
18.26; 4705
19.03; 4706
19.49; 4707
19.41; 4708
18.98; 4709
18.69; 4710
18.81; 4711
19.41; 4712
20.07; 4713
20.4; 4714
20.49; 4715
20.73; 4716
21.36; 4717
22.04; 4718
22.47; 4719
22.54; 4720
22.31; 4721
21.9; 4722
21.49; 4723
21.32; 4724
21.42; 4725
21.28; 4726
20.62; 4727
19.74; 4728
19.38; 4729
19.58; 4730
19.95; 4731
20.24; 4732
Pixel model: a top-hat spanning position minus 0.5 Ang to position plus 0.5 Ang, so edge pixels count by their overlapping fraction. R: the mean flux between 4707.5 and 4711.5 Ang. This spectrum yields 19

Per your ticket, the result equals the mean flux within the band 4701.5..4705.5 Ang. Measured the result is 17.6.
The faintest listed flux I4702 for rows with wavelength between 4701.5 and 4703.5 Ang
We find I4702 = 17.19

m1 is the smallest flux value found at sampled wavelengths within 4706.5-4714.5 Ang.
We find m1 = 18.69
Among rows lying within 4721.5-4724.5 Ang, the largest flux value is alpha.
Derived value 21.9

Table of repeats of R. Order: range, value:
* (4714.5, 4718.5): 21.2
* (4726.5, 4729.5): 19.9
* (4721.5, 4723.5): 21.7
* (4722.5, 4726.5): 21.4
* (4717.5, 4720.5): 22.3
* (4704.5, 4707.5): 18.9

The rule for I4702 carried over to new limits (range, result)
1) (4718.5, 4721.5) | 22.31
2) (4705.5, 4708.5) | 19.03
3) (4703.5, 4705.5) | 17.52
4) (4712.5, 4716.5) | 20.07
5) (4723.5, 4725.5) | 21.32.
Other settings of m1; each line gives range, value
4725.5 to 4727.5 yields 20.62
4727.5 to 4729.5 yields 19.38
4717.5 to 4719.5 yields 22.04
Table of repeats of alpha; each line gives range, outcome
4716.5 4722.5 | 22.54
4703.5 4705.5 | 18.26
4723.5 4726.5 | 21.42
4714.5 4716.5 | 20.73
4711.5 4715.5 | 20.49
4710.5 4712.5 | 19.41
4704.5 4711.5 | 19.49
